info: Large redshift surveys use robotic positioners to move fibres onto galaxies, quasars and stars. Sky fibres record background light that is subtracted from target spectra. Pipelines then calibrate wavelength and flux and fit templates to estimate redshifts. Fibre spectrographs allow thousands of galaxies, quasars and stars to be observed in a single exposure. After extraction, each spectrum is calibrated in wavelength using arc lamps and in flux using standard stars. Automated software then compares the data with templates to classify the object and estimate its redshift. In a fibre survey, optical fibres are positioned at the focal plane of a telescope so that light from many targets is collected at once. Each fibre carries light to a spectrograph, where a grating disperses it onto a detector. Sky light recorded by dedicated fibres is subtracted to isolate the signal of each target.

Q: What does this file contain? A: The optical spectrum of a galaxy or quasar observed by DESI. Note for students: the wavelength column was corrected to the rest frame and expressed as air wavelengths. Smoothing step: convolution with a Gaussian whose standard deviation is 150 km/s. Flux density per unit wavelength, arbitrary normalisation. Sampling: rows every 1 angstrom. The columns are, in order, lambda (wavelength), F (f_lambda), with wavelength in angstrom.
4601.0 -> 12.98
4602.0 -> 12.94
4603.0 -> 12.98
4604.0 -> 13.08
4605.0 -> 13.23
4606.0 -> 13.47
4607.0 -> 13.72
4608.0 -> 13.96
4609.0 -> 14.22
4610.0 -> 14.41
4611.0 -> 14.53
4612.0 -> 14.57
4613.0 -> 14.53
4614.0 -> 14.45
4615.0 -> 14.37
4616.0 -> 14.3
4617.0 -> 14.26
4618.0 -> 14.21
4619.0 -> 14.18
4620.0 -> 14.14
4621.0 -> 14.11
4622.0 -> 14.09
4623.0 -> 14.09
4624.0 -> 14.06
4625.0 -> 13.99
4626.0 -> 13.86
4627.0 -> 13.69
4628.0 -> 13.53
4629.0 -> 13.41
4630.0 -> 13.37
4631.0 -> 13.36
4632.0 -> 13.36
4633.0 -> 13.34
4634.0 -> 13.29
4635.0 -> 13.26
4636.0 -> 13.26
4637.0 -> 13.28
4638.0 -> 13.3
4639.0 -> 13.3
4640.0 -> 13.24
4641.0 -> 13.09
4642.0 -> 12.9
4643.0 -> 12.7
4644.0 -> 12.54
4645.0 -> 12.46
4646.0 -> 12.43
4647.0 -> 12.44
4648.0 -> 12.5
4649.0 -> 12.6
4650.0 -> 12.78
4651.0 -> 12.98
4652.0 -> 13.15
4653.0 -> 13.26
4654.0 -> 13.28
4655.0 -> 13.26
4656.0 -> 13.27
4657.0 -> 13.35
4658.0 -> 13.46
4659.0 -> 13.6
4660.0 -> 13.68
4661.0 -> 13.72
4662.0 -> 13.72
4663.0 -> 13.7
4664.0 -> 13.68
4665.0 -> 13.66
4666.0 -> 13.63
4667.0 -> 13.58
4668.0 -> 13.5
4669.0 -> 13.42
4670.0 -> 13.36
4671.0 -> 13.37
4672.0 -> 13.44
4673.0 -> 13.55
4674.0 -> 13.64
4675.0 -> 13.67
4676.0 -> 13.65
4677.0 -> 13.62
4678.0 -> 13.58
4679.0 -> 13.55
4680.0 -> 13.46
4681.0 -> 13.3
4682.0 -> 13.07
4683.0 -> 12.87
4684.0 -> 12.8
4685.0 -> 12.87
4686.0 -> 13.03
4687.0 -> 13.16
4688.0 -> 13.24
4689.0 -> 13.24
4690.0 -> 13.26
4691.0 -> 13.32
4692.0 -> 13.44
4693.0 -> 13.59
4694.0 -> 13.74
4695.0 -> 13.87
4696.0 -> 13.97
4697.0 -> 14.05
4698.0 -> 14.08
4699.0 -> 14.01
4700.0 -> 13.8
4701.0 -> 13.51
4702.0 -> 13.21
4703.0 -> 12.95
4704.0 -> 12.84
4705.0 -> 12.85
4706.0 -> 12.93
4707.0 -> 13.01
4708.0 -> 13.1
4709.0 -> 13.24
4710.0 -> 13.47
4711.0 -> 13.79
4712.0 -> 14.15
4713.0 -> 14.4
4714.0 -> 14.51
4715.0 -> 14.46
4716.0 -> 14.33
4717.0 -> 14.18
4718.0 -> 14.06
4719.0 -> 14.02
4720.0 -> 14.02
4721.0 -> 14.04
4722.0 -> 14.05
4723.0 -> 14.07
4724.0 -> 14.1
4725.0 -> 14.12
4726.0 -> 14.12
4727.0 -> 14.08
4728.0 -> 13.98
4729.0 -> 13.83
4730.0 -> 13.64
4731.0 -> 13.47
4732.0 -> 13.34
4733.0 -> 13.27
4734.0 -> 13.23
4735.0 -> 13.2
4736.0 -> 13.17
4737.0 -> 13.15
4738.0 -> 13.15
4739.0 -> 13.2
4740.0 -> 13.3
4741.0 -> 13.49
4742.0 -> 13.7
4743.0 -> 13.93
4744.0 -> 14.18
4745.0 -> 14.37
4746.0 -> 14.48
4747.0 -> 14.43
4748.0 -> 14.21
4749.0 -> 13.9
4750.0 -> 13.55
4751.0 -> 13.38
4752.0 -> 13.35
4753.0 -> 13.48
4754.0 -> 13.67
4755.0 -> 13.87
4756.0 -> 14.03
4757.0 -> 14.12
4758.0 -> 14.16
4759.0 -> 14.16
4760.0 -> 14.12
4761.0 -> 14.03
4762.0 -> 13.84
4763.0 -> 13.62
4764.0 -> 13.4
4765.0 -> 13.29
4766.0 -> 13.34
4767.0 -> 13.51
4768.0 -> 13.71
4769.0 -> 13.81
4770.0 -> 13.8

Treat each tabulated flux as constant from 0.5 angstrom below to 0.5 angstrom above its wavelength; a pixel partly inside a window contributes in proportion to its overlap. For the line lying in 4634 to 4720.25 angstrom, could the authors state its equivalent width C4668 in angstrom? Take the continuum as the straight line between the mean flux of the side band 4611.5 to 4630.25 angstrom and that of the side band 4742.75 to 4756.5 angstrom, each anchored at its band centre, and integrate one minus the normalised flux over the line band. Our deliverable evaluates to 3.7 angstrom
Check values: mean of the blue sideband 14.1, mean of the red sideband 13.9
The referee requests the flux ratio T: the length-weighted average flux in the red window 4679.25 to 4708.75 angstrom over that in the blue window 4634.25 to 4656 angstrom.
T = 1.03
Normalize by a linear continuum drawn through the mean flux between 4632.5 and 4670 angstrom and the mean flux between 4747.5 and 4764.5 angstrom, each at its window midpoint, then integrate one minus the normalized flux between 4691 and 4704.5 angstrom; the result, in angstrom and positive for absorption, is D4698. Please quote -0.1 angstrom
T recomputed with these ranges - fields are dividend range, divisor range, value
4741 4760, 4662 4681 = 1.03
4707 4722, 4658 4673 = 1.03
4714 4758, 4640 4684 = 1.04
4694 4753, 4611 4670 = 1.02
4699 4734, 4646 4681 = 1.03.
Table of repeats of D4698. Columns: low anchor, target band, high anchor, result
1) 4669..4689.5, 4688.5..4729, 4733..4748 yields -0.8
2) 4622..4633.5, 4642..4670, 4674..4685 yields 0.6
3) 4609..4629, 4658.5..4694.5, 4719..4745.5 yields 1.3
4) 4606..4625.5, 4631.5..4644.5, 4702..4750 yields 0.9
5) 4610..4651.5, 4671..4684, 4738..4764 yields 0.2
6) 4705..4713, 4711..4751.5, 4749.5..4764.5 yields -0.8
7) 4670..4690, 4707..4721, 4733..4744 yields -0.6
